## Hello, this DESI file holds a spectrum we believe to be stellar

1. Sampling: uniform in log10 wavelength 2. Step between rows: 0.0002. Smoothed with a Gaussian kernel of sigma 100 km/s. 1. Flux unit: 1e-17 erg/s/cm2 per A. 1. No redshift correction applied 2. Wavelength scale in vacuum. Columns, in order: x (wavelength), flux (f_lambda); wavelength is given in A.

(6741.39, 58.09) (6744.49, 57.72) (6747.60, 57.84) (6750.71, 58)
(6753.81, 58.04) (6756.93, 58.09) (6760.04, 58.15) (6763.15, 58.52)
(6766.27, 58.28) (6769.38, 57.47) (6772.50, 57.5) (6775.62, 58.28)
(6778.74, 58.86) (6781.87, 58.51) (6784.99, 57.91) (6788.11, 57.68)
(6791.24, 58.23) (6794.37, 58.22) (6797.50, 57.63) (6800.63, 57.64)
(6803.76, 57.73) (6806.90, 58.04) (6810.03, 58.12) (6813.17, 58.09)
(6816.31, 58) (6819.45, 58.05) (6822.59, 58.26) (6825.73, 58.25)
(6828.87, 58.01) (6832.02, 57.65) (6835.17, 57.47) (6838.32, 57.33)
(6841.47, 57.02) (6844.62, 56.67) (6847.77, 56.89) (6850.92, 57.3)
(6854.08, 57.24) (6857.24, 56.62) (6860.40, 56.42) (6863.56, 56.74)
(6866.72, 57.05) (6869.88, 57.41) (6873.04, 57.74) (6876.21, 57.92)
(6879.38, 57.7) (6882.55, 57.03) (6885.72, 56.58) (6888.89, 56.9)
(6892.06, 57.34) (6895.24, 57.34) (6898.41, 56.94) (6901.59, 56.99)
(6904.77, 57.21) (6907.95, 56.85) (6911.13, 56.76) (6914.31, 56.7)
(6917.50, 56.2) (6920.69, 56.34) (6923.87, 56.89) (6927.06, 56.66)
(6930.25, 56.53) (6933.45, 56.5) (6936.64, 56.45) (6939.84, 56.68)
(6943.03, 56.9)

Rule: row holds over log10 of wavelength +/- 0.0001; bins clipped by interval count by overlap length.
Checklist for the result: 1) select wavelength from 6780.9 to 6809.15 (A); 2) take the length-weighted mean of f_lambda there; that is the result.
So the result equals 58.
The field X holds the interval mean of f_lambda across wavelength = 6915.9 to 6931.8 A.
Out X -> 56.5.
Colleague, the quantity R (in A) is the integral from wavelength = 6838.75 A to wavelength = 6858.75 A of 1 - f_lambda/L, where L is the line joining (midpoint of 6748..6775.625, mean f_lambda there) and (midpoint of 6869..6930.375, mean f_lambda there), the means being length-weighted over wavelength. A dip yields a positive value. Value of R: 0.1 A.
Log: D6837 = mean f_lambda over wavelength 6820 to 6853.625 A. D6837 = 57.5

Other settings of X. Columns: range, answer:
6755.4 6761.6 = 58.2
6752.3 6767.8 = 58.2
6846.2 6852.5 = 57.1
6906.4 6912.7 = 56.8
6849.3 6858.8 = 57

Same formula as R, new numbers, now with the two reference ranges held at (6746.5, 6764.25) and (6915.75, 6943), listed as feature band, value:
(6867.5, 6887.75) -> -0.13 A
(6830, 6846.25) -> 0.04 A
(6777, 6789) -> -0.08 A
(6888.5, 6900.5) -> -0.06 A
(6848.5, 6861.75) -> 0.07 A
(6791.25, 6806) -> -0.03 A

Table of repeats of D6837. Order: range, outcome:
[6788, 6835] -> 58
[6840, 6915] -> 57.1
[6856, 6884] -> 57.2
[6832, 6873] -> 57.1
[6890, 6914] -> 57.1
